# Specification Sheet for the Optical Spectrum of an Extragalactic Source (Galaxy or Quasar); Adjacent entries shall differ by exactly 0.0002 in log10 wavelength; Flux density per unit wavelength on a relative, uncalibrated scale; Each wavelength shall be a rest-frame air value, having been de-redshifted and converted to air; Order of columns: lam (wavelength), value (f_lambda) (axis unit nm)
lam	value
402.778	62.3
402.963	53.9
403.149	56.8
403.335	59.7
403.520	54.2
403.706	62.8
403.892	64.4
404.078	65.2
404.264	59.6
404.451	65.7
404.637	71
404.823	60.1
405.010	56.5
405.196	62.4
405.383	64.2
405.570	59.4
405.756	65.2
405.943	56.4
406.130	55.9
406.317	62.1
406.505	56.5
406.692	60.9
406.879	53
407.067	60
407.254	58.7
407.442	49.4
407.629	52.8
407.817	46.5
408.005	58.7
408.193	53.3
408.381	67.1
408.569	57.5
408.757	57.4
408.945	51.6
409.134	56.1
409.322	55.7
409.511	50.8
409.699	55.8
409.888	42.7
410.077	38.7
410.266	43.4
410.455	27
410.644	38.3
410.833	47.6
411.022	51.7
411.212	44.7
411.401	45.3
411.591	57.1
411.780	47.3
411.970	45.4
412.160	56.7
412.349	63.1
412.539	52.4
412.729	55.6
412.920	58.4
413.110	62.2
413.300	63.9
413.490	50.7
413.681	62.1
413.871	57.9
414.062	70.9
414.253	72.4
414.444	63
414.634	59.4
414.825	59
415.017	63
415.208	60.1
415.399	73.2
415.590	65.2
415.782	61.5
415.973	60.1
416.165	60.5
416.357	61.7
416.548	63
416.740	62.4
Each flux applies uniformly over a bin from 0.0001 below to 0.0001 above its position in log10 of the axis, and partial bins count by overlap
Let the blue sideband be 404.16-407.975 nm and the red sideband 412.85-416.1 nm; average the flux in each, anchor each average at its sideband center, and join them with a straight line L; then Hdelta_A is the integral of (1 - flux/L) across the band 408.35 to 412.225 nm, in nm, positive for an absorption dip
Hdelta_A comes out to 0.740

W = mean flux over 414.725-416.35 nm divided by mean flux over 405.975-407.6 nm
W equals 1.1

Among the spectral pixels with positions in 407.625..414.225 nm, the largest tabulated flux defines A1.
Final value 70.9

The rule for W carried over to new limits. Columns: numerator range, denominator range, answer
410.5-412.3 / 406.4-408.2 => 0.87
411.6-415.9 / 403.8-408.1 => 1.01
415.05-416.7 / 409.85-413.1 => 1.30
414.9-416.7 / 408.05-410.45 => 1.22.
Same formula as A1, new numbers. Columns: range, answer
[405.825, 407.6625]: 62.1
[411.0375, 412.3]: 57.1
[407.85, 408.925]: 67.1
